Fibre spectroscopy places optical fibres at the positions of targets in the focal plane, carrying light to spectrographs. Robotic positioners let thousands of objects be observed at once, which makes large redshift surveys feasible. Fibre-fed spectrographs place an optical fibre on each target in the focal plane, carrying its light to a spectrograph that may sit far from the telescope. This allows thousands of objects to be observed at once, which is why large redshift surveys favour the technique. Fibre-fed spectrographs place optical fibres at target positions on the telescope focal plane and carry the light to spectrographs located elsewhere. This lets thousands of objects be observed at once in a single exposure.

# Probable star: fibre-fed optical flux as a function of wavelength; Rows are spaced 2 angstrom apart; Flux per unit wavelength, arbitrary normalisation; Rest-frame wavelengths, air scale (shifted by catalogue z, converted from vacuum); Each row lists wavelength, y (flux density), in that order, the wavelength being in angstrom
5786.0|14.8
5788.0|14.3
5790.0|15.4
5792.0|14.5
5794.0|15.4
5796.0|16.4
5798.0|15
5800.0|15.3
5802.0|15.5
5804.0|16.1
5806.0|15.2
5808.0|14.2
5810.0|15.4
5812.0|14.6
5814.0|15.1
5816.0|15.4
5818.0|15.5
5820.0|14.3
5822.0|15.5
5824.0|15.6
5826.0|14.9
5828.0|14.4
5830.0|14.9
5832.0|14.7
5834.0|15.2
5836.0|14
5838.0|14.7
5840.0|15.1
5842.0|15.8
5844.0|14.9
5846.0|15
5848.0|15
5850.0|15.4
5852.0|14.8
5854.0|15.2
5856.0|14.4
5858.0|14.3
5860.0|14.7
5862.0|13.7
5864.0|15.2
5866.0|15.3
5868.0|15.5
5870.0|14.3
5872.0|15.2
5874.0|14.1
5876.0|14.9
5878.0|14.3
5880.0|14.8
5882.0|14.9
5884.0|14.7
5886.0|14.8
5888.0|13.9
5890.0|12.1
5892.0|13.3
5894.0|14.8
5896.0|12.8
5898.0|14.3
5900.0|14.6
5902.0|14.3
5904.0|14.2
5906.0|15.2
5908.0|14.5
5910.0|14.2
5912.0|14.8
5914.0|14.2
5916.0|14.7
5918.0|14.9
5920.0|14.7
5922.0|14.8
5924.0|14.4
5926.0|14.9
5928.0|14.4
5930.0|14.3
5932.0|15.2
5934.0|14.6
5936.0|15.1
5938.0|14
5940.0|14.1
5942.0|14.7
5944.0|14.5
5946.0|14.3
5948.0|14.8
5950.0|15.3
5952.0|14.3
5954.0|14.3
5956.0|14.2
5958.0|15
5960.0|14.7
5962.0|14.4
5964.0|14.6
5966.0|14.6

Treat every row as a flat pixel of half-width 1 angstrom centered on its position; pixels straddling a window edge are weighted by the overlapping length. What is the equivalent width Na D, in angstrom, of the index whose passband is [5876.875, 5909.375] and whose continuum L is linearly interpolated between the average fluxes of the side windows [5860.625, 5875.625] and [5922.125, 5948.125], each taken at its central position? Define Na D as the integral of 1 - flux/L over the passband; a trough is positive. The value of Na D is 1.0 angstrom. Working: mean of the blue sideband 14.8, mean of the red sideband 14.6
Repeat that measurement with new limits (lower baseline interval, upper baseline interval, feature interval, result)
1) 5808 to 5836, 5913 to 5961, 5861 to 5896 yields 0.90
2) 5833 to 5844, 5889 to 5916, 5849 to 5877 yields -0.29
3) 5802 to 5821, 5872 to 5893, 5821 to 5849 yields -0.30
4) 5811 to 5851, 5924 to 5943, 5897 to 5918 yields 0.24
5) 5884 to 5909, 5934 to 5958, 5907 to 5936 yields -0.64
